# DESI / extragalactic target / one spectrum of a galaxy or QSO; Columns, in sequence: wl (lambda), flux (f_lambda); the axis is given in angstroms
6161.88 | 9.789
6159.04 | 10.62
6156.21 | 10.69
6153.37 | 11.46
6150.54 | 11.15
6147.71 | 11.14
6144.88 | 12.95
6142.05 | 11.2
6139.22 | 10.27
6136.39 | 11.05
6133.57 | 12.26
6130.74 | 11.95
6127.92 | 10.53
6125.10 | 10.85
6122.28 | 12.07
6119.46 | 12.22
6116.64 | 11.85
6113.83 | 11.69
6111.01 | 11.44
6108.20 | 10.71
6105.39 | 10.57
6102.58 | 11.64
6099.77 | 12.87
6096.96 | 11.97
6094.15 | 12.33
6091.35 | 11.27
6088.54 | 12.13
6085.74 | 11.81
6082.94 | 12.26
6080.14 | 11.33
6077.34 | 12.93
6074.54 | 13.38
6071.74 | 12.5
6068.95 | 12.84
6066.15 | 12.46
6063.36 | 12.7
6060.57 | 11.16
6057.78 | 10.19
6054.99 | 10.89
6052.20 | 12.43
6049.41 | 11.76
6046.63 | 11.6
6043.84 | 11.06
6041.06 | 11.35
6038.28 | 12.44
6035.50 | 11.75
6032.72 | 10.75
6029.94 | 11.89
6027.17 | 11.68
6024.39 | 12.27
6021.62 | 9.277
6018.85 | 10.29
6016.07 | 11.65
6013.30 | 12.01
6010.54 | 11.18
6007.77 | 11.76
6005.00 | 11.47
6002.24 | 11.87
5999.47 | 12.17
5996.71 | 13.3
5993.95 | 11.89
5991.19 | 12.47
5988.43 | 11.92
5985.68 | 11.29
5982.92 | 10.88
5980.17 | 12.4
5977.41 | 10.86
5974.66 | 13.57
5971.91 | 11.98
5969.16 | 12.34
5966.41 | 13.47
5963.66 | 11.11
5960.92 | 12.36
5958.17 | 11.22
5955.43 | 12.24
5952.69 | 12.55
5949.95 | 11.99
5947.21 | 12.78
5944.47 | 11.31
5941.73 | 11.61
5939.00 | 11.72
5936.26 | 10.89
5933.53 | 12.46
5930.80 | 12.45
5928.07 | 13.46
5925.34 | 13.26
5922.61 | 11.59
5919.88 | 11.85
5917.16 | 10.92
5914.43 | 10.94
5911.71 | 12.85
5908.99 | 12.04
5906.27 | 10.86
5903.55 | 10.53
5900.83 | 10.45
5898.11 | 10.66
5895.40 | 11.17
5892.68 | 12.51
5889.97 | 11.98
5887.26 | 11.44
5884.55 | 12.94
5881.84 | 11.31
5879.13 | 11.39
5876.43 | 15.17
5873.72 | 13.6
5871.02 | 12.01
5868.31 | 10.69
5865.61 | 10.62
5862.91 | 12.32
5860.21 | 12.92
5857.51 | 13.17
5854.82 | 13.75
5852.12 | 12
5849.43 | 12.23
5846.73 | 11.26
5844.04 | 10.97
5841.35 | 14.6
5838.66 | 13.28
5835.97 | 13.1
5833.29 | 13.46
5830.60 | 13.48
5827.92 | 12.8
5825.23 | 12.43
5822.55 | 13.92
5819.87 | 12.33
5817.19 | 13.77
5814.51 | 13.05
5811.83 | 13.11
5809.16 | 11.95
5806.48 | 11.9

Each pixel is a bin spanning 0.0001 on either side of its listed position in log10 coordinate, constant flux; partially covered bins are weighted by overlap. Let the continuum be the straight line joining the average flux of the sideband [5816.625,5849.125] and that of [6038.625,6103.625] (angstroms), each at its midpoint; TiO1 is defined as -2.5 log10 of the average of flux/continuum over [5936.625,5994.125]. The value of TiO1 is 0.04 mag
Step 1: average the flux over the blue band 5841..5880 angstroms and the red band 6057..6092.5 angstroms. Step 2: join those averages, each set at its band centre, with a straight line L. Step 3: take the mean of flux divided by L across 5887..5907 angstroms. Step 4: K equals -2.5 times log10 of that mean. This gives 0.11 mag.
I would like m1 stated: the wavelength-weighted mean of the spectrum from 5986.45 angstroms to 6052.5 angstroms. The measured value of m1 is 11.7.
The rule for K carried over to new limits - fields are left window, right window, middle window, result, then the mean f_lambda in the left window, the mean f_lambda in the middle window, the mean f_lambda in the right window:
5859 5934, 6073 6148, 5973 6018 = 0.00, 11.9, 11.9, 11.7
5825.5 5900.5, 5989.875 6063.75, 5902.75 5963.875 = 0.01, 12.4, 11.9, 11.6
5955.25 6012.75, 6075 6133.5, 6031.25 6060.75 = 0.04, 12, 11.4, 11.8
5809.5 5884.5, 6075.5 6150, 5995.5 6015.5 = 0.01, 12.7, 11.9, 11.7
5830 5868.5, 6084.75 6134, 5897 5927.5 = 0.08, 12.6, 11.5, 11.7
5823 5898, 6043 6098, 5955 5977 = 0.00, 12.5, 12.2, 12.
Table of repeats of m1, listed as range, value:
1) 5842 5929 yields 12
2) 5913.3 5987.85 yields 12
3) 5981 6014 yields 11.9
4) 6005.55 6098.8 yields 11.7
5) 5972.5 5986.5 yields 11.8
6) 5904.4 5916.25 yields 11.6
